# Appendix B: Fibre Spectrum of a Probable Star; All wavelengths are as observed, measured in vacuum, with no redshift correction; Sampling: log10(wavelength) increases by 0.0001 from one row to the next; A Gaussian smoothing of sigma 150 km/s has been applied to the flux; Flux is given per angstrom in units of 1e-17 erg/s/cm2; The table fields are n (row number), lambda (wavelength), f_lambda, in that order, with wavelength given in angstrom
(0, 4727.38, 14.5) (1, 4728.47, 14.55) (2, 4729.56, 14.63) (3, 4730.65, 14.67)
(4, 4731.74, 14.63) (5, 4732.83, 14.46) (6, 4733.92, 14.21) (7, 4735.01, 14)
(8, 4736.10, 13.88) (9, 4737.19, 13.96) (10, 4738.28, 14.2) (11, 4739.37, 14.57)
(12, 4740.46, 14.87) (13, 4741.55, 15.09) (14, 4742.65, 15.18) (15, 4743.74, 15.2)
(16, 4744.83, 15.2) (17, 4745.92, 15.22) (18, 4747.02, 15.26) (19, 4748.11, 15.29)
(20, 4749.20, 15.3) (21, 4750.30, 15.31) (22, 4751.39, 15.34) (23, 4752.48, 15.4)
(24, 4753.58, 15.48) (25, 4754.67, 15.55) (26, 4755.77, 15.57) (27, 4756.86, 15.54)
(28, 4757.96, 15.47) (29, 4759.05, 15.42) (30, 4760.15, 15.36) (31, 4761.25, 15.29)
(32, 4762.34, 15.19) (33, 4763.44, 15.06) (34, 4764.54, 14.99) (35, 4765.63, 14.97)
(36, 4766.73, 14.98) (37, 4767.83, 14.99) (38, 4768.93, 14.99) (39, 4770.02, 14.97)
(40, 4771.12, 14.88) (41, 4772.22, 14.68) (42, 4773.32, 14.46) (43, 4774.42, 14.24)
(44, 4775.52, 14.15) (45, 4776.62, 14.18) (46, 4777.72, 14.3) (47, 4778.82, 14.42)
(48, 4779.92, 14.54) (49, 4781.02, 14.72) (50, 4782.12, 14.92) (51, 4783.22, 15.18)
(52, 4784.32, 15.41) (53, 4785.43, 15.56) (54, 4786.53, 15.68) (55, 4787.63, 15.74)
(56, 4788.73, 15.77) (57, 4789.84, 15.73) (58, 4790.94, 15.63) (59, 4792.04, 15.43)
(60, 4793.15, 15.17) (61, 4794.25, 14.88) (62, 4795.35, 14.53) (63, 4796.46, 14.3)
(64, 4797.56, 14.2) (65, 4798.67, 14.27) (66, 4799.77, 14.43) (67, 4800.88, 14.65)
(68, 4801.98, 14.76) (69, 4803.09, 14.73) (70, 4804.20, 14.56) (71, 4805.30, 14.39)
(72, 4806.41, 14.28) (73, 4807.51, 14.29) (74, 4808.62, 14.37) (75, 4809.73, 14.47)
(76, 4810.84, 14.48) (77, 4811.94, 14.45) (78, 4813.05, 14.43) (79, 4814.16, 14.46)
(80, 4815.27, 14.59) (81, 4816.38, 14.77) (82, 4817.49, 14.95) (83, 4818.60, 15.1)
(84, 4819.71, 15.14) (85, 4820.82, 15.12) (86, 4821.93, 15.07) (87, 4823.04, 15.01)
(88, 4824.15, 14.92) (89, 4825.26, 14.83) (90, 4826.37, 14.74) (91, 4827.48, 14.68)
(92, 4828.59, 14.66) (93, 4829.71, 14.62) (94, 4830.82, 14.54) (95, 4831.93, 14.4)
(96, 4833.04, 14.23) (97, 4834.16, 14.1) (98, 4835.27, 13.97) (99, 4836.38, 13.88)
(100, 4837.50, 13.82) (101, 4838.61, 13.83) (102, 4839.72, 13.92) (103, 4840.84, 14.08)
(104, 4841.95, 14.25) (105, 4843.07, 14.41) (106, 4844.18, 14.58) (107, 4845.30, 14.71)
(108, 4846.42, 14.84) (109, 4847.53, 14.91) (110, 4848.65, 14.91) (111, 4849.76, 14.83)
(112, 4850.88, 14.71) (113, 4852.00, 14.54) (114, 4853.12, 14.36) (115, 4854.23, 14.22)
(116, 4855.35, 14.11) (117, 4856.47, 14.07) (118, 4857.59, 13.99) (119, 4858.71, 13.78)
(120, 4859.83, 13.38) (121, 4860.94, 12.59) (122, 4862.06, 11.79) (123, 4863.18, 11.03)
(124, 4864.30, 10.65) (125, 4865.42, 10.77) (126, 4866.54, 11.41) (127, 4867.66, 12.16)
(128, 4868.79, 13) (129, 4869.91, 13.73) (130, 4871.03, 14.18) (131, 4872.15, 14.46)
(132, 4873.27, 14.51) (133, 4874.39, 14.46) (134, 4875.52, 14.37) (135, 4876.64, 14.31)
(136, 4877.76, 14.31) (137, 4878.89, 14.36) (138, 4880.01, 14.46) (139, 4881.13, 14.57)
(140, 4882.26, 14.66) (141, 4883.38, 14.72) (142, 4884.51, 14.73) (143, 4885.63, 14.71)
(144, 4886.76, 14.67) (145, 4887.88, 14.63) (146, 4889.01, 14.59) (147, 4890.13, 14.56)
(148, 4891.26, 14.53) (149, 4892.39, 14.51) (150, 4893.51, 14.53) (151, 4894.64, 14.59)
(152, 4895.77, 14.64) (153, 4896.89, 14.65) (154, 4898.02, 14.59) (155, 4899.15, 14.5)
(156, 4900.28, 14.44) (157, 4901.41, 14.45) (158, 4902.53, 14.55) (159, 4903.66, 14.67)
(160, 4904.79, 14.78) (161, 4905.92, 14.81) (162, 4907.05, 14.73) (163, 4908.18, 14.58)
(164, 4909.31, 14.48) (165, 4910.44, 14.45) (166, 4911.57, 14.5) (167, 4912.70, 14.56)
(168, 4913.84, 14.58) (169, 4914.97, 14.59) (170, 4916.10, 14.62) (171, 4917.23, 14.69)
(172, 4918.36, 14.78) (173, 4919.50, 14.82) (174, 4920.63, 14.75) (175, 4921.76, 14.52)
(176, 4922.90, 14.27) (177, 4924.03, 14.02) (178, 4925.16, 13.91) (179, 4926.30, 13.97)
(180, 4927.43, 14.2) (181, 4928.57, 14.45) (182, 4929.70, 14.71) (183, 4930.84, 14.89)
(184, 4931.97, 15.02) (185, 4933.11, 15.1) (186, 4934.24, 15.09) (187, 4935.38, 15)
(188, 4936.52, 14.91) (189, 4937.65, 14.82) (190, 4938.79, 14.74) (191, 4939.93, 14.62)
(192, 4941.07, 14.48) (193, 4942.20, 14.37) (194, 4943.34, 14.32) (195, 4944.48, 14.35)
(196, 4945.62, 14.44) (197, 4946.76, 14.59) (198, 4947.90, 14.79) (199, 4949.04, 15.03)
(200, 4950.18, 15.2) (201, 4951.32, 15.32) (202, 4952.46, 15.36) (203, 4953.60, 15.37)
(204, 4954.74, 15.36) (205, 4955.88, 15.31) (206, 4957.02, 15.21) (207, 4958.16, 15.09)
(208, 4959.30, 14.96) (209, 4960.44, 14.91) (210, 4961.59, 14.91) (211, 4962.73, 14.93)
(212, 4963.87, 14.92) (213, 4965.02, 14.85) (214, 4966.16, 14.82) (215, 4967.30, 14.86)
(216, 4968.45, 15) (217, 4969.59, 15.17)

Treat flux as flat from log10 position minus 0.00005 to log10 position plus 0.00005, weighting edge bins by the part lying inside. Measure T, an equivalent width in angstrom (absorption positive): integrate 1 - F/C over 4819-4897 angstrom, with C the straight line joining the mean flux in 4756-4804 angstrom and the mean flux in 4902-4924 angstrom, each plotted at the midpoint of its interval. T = 3.19 angstrom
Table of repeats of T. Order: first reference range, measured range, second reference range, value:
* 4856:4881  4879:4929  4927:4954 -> -1.9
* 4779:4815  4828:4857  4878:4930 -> 0.7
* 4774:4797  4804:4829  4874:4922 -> 0.3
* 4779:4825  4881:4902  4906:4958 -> 0.2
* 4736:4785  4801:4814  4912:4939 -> 0.3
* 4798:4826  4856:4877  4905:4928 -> 2.2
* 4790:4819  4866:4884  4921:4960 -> 0.9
